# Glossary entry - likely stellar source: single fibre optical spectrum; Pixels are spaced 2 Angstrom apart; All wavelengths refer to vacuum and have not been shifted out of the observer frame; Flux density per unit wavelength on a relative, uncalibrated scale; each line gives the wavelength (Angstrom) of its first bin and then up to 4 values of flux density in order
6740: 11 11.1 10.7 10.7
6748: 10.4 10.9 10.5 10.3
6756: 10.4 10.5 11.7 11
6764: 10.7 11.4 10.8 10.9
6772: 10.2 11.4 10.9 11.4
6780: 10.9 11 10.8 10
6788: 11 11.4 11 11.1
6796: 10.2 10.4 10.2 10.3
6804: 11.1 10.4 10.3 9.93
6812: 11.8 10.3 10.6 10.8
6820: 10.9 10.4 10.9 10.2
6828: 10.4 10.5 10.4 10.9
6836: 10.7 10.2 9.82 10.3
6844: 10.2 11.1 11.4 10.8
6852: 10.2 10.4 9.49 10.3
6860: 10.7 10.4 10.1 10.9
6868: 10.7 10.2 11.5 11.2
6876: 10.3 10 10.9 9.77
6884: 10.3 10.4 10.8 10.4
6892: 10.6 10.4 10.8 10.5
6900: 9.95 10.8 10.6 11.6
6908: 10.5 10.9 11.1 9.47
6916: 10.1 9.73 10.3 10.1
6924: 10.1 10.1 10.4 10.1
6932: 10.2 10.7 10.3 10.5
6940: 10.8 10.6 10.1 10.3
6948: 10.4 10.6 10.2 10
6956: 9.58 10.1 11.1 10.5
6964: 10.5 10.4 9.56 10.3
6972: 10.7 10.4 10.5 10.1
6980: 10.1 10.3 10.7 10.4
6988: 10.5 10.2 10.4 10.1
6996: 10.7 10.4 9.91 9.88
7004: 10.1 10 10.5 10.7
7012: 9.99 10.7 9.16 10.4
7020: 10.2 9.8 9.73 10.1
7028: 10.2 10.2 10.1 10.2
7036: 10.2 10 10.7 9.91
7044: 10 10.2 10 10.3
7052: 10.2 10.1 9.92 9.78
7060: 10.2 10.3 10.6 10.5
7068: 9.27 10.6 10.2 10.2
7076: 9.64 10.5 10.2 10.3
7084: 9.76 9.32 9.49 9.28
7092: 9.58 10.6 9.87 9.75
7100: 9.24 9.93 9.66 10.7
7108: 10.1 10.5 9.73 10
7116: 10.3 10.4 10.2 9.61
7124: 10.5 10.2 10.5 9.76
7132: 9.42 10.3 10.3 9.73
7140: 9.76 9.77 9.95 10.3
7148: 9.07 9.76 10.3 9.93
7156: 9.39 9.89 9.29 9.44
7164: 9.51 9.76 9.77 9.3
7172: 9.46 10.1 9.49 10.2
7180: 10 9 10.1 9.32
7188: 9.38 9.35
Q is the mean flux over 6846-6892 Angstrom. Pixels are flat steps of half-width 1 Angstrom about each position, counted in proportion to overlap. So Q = 10.5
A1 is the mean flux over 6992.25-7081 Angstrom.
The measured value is 10.2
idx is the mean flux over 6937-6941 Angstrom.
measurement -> 10.7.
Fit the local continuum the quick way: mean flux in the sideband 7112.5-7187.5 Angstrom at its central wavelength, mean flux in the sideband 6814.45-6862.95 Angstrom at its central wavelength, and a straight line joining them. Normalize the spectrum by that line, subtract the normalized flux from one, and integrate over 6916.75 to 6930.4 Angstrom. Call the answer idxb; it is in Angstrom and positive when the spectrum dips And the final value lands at 0.3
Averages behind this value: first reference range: 10.5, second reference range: 9.84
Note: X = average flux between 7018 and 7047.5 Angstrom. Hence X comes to 10.1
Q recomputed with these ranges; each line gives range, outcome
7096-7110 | 9.94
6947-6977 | 10.3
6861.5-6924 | 10.5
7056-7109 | 9.98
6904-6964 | 10.4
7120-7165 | 9.86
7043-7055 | 10.1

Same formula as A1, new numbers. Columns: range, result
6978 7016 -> 10.3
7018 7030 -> 10.1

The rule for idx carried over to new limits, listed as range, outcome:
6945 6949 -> 10.4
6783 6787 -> 10.4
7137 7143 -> 9.75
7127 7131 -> 10.1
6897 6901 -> 10.2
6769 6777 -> 10.8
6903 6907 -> 11.1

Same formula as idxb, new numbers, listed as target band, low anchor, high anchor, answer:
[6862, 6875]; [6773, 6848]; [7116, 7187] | -0.3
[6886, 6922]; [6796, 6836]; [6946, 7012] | -0.2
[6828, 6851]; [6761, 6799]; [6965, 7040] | 0.3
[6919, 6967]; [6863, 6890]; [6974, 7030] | 0.2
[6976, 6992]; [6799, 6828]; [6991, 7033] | -0.2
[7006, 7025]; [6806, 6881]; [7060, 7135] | 0.1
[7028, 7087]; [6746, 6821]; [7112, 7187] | -0.3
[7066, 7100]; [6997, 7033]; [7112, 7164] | 0.3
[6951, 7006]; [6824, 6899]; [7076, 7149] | -0.2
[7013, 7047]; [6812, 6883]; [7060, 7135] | 0.2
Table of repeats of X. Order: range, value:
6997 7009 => 10.1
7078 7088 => 9.92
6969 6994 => 10.4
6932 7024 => 10.3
